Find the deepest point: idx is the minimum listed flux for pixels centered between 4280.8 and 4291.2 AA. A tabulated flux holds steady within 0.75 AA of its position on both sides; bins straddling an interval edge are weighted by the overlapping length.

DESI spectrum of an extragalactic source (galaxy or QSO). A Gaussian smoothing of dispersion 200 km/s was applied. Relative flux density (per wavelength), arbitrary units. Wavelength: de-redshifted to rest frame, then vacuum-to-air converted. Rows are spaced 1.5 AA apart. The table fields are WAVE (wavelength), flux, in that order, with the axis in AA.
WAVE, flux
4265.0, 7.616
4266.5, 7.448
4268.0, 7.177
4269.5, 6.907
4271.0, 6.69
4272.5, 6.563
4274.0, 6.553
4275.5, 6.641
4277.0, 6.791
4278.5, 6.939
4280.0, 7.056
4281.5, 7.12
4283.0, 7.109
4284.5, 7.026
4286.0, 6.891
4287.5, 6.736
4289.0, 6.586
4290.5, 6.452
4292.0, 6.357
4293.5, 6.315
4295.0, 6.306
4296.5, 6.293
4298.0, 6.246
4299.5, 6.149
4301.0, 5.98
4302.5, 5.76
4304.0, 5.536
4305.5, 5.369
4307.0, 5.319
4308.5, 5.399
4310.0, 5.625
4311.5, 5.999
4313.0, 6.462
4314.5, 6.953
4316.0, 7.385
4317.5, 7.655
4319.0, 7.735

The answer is 6.452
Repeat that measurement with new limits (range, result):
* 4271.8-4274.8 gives 6.553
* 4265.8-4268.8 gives 7.177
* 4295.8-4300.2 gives 6.149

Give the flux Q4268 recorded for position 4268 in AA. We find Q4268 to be 7.177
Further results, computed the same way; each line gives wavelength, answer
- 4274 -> 6.553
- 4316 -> 7.385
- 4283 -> 7.109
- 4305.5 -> 5.369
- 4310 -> 5.625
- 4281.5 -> 7.12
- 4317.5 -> 7.655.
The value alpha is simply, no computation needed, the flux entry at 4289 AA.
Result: 6.586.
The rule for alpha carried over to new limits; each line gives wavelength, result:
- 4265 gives 7.616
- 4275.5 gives 6.641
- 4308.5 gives 5.399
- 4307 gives 5.319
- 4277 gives 6.791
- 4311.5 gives 5.999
